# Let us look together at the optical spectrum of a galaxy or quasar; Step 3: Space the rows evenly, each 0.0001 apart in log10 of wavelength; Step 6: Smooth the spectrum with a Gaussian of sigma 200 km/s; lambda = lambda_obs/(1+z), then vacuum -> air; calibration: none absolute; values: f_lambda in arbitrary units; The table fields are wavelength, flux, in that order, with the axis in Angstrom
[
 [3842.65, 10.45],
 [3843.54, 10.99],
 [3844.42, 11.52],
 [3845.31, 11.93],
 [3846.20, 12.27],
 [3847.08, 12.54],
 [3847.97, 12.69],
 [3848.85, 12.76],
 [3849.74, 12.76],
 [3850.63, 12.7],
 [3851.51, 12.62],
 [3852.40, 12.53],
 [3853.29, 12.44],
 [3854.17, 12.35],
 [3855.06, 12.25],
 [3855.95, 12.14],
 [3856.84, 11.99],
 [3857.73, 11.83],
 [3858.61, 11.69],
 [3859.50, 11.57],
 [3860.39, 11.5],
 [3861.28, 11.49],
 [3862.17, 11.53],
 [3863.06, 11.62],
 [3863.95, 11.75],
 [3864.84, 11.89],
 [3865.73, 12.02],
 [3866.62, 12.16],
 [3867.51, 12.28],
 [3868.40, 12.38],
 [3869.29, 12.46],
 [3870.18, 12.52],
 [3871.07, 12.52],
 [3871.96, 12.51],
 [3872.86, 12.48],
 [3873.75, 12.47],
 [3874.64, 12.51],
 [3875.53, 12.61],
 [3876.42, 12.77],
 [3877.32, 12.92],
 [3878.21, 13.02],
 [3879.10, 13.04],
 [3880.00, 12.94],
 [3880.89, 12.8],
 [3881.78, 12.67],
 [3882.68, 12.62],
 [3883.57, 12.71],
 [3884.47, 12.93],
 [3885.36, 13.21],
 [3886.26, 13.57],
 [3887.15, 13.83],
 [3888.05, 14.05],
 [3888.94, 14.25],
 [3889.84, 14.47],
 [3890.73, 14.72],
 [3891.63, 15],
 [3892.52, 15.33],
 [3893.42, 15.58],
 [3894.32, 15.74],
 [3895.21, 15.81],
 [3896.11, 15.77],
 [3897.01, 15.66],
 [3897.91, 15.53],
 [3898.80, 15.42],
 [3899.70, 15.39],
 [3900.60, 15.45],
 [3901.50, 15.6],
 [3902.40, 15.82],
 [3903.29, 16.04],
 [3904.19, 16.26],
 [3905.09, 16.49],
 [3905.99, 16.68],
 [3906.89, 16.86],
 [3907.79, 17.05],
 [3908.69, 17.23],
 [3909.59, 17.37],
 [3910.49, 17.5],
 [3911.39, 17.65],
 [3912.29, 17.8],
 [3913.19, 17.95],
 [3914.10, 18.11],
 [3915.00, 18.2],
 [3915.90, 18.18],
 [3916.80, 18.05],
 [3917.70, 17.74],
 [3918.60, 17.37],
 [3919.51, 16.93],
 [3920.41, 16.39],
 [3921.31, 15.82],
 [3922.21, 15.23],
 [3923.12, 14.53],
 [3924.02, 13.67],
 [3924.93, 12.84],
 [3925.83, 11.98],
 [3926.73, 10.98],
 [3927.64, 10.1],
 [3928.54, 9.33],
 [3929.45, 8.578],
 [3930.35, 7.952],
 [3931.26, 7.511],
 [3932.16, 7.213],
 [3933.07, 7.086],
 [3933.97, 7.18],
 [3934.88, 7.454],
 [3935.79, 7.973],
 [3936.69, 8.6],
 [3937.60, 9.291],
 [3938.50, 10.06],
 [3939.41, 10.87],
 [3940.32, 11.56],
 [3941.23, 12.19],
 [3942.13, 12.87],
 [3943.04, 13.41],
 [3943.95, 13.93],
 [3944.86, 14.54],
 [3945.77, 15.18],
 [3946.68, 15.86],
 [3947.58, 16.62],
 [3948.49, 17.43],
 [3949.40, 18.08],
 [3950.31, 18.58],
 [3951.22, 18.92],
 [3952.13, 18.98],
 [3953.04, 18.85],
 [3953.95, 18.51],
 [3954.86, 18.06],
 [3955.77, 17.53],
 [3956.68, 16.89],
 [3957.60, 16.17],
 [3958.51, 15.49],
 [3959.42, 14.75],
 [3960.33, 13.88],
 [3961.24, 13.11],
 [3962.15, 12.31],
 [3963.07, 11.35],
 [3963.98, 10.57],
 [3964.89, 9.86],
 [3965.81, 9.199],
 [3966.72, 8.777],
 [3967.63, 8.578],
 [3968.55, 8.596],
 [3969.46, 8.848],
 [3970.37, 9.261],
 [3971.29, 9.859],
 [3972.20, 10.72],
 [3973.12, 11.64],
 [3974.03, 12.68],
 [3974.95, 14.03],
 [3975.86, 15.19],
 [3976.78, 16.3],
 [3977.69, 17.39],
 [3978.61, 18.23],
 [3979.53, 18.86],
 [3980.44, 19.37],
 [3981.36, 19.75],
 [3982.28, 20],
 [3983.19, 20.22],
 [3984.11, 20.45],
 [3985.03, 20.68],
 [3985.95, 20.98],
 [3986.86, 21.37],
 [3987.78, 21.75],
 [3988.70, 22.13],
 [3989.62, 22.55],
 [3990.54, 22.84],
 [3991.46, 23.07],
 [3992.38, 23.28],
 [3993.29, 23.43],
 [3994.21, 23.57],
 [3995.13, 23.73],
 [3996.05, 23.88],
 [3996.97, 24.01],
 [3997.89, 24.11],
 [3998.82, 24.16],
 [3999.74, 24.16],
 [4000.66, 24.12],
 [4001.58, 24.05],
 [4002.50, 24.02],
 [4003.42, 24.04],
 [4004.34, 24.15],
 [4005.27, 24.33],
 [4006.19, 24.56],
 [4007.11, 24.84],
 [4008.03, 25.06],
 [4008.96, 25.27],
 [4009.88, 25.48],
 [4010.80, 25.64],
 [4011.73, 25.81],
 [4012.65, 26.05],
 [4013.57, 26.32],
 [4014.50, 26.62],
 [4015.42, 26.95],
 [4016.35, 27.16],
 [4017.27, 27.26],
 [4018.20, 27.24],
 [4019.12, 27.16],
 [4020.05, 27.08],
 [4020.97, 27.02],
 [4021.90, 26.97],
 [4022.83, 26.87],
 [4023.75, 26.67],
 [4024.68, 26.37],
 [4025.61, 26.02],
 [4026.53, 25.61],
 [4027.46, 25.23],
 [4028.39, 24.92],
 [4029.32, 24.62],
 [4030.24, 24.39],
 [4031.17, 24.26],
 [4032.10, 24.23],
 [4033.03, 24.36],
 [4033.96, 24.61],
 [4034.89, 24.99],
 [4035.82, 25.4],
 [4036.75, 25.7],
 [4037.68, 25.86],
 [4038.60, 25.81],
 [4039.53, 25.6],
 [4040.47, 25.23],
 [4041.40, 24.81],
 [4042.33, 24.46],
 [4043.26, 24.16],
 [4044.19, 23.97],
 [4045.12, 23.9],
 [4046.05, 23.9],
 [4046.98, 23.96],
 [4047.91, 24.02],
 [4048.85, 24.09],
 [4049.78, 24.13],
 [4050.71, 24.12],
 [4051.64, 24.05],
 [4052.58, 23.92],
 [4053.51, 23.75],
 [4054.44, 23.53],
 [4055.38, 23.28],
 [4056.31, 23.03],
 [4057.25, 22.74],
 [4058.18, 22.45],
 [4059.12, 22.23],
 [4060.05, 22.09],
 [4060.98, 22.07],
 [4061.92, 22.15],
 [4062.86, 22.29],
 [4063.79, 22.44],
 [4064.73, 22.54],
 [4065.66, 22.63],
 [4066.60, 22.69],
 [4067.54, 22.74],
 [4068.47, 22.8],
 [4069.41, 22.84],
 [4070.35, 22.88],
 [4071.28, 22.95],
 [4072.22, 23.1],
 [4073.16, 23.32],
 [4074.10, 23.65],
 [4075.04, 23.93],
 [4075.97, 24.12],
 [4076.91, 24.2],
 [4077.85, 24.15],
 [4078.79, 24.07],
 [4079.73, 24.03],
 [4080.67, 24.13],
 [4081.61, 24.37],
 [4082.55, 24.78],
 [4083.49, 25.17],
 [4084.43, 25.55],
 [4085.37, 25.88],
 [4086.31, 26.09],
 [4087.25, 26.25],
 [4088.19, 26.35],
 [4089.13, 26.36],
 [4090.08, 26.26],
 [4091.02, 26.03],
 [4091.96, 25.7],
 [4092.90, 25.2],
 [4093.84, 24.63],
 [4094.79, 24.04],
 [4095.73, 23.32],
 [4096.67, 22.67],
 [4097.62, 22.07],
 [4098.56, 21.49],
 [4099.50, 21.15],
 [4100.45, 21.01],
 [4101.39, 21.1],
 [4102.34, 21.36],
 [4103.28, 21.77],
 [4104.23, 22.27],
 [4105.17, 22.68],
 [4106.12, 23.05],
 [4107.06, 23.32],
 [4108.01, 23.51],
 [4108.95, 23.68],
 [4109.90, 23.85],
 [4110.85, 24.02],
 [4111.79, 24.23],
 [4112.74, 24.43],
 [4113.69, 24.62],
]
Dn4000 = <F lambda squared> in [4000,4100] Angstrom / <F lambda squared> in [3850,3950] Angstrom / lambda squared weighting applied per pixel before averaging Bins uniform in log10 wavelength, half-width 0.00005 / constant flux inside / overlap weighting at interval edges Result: 1.9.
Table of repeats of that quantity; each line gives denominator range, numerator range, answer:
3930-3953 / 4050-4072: 1.94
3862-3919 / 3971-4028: 1.64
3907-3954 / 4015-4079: 1.83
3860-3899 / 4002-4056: 2.04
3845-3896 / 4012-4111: 2.08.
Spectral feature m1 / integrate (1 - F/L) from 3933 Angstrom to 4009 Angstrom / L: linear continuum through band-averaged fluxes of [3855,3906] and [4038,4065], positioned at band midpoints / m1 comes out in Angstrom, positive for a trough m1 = 8.4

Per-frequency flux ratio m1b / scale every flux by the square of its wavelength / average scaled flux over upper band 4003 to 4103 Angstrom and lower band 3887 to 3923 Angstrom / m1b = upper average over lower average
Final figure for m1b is 1.6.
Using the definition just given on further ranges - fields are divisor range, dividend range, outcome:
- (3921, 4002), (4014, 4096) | 1.66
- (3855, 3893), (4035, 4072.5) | 2.03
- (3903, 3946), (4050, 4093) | 1.89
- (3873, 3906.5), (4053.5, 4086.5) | 1.79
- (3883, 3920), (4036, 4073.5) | 1.59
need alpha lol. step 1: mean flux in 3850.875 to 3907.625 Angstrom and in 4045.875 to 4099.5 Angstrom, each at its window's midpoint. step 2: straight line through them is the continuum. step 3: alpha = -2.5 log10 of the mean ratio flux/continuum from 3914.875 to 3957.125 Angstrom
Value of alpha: 0.206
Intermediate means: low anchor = 13.5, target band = 13.7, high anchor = 23.8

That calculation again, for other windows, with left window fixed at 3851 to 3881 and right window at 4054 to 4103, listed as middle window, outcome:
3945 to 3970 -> 0.18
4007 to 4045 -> -0.23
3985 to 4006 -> -0.21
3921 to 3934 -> 0.40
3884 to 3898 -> -0.08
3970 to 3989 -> 0.07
